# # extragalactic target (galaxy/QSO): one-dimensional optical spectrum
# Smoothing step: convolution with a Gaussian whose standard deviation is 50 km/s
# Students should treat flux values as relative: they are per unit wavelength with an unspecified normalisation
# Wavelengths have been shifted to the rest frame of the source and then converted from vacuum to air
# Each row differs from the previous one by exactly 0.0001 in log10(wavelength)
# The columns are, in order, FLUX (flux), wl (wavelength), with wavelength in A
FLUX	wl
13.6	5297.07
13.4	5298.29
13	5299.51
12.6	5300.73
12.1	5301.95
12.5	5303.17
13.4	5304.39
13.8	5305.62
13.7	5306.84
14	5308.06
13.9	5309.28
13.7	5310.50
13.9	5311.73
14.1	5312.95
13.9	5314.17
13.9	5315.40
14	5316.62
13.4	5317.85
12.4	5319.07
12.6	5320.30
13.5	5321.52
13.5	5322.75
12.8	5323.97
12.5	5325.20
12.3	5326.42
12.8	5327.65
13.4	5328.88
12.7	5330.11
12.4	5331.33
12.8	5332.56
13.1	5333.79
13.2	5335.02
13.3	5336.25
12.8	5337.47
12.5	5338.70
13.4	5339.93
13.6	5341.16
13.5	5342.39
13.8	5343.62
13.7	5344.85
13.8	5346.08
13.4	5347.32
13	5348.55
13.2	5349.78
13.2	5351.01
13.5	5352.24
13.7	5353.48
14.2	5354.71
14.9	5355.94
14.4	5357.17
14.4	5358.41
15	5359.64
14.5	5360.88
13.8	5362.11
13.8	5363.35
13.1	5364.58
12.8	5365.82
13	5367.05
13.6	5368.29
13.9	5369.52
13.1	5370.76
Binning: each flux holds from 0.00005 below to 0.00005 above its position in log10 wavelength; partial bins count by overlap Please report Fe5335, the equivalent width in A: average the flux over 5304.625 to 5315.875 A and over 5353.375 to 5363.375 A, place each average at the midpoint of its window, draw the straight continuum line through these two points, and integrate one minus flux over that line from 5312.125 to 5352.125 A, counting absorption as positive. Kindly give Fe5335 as 2.5 A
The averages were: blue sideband 13.9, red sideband 14.4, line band 13.2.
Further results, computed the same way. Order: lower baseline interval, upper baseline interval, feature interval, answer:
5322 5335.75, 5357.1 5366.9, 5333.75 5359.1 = -0.3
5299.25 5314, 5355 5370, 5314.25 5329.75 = 0.5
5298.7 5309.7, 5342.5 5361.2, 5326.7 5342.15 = 0.7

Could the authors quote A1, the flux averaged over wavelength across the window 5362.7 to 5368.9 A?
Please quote 13.3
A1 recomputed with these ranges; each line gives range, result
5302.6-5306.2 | 13.2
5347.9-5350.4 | 13.1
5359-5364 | 14.3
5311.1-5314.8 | 13.9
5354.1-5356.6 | 14.6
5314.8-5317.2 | 14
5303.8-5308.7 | 13.7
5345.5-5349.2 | 13.4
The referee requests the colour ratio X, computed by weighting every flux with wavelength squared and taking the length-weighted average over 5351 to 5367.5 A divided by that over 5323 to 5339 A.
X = 1.09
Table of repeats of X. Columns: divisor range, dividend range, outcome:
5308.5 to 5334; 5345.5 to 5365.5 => 1.06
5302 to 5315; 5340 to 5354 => 1.00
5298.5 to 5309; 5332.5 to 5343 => 1.01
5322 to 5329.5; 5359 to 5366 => 1.09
